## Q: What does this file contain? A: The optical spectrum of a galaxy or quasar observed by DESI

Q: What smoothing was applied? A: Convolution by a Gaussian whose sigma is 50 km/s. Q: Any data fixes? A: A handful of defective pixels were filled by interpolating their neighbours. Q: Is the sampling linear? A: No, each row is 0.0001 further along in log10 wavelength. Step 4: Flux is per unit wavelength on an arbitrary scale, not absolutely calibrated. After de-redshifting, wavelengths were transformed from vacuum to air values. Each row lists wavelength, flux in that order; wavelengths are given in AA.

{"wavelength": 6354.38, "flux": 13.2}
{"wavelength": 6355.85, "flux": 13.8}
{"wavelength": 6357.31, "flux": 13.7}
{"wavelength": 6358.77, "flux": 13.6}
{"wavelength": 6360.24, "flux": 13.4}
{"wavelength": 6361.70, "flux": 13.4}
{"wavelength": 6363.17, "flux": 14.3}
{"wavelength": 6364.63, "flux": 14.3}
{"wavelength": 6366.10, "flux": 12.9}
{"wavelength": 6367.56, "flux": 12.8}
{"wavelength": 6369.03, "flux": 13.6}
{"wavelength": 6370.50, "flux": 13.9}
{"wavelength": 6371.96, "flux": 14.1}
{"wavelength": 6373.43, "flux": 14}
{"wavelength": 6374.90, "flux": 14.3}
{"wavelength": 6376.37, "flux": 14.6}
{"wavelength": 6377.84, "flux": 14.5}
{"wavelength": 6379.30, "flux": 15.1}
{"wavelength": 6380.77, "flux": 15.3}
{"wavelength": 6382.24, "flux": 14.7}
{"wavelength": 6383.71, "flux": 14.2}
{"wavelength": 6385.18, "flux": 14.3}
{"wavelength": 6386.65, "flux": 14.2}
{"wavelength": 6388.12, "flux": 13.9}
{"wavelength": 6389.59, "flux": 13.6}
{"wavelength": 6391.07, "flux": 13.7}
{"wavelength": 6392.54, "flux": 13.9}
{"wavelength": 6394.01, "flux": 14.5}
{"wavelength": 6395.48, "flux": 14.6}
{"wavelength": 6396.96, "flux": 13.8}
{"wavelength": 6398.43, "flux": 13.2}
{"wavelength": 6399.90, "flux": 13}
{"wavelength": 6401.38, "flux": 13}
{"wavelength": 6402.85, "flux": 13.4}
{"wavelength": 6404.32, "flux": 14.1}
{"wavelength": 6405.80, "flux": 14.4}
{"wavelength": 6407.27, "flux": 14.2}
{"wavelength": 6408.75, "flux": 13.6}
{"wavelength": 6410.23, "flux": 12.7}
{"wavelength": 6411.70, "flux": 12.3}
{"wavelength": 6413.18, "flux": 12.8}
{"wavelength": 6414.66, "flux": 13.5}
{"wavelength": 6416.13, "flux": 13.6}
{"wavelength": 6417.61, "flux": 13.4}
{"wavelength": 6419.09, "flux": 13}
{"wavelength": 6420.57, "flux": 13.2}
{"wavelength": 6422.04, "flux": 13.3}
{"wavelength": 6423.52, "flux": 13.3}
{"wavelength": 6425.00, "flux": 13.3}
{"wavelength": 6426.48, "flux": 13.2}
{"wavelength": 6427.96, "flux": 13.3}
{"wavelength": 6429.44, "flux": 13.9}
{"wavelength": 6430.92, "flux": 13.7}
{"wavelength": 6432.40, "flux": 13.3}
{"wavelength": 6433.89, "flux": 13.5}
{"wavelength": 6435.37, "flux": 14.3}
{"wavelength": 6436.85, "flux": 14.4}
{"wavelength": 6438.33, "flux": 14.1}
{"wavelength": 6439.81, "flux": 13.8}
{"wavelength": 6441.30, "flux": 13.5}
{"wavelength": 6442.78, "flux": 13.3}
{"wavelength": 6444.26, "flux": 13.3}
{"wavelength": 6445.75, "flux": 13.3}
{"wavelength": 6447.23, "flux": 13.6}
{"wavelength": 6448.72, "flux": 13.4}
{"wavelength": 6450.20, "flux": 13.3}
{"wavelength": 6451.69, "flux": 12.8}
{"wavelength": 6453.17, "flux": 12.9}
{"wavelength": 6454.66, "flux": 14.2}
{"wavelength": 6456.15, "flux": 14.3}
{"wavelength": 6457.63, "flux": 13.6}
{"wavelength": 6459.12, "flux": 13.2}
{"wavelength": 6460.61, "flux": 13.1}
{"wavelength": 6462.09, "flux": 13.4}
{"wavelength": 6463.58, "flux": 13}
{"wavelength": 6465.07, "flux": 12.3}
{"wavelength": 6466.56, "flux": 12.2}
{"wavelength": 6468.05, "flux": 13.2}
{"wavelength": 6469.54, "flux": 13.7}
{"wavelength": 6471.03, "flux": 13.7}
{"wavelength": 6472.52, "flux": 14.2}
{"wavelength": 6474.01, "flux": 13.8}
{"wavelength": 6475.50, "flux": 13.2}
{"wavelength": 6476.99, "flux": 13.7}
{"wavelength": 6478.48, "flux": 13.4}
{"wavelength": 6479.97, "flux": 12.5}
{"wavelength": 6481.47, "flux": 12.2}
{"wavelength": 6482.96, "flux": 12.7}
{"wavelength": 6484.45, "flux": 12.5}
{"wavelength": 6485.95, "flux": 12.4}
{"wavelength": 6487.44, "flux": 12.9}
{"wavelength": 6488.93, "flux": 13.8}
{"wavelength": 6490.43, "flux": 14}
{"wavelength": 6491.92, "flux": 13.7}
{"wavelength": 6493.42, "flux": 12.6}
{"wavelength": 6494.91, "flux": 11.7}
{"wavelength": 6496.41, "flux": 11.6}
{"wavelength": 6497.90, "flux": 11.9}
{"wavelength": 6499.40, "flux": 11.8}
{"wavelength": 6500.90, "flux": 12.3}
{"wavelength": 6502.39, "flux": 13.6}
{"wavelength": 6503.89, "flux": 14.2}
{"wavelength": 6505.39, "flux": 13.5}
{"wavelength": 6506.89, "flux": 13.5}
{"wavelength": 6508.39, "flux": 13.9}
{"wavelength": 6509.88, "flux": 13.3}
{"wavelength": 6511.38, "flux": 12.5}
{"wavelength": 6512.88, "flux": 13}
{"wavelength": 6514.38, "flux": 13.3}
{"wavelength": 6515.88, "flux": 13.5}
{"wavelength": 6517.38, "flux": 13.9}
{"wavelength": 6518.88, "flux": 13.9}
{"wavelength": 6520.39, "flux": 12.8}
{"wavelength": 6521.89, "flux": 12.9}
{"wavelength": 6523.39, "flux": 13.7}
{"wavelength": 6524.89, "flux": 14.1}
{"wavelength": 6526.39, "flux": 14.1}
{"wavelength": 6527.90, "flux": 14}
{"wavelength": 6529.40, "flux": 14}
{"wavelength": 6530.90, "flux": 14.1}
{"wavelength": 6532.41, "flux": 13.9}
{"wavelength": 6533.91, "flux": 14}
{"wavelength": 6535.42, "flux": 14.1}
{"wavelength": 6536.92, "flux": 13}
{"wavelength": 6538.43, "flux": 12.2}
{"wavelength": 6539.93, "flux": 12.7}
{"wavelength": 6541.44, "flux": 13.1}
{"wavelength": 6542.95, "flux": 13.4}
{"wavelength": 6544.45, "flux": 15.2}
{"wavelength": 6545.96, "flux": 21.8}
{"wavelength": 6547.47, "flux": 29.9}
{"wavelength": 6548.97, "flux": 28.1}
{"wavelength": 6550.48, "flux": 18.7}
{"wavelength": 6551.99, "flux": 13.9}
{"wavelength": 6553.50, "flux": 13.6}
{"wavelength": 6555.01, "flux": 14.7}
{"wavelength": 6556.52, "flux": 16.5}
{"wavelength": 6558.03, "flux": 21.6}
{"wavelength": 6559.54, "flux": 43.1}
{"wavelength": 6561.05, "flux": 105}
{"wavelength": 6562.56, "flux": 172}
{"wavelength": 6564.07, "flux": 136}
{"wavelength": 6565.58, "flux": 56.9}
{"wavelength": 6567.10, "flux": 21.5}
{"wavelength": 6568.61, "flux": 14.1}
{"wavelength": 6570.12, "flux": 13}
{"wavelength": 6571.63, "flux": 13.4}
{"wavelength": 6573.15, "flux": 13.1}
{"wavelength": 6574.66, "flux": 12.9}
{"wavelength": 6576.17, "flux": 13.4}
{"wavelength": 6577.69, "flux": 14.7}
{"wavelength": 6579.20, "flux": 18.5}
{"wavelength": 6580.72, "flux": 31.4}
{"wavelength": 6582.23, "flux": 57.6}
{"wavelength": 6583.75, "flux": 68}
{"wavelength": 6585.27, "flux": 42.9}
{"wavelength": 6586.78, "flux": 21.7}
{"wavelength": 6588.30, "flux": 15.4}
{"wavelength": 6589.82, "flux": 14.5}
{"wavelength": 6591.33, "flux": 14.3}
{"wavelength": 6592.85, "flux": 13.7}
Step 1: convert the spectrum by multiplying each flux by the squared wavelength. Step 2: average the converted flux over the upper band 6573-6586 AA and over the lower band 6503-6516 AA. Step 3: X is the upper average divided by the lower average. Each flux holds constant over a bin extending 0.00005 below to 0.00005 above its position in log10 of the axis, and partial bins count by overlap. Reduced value 2.37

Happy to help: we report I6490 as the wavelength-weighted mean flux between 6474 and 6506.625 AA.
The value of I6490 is 12.9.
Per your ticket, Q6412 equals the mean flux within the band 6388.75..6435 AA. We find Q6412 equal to 13.5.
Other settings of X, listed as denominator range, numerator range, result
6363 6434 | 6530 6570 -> 2.51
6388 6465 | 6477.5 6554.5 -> 1.08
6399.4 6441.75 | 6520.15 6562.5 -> 1.74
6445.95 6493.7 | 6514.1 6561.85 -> 1.50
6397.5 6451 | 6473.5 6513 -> 0.98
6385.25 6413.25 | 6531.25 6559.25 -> 1.31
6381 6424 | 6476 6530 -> 0.99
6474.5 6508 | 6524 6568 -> 2.46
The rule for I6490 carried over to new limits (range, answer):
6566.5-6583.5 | 21.8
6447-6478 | 13.4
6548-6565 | 52.8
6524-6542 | 13.6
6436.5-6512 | 13.2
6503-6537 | 13.6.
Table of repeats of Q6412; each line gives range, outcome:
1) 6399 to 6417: 13.4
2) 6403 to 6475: 13.4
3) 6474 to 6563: 18.5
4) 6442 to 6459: 13.4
